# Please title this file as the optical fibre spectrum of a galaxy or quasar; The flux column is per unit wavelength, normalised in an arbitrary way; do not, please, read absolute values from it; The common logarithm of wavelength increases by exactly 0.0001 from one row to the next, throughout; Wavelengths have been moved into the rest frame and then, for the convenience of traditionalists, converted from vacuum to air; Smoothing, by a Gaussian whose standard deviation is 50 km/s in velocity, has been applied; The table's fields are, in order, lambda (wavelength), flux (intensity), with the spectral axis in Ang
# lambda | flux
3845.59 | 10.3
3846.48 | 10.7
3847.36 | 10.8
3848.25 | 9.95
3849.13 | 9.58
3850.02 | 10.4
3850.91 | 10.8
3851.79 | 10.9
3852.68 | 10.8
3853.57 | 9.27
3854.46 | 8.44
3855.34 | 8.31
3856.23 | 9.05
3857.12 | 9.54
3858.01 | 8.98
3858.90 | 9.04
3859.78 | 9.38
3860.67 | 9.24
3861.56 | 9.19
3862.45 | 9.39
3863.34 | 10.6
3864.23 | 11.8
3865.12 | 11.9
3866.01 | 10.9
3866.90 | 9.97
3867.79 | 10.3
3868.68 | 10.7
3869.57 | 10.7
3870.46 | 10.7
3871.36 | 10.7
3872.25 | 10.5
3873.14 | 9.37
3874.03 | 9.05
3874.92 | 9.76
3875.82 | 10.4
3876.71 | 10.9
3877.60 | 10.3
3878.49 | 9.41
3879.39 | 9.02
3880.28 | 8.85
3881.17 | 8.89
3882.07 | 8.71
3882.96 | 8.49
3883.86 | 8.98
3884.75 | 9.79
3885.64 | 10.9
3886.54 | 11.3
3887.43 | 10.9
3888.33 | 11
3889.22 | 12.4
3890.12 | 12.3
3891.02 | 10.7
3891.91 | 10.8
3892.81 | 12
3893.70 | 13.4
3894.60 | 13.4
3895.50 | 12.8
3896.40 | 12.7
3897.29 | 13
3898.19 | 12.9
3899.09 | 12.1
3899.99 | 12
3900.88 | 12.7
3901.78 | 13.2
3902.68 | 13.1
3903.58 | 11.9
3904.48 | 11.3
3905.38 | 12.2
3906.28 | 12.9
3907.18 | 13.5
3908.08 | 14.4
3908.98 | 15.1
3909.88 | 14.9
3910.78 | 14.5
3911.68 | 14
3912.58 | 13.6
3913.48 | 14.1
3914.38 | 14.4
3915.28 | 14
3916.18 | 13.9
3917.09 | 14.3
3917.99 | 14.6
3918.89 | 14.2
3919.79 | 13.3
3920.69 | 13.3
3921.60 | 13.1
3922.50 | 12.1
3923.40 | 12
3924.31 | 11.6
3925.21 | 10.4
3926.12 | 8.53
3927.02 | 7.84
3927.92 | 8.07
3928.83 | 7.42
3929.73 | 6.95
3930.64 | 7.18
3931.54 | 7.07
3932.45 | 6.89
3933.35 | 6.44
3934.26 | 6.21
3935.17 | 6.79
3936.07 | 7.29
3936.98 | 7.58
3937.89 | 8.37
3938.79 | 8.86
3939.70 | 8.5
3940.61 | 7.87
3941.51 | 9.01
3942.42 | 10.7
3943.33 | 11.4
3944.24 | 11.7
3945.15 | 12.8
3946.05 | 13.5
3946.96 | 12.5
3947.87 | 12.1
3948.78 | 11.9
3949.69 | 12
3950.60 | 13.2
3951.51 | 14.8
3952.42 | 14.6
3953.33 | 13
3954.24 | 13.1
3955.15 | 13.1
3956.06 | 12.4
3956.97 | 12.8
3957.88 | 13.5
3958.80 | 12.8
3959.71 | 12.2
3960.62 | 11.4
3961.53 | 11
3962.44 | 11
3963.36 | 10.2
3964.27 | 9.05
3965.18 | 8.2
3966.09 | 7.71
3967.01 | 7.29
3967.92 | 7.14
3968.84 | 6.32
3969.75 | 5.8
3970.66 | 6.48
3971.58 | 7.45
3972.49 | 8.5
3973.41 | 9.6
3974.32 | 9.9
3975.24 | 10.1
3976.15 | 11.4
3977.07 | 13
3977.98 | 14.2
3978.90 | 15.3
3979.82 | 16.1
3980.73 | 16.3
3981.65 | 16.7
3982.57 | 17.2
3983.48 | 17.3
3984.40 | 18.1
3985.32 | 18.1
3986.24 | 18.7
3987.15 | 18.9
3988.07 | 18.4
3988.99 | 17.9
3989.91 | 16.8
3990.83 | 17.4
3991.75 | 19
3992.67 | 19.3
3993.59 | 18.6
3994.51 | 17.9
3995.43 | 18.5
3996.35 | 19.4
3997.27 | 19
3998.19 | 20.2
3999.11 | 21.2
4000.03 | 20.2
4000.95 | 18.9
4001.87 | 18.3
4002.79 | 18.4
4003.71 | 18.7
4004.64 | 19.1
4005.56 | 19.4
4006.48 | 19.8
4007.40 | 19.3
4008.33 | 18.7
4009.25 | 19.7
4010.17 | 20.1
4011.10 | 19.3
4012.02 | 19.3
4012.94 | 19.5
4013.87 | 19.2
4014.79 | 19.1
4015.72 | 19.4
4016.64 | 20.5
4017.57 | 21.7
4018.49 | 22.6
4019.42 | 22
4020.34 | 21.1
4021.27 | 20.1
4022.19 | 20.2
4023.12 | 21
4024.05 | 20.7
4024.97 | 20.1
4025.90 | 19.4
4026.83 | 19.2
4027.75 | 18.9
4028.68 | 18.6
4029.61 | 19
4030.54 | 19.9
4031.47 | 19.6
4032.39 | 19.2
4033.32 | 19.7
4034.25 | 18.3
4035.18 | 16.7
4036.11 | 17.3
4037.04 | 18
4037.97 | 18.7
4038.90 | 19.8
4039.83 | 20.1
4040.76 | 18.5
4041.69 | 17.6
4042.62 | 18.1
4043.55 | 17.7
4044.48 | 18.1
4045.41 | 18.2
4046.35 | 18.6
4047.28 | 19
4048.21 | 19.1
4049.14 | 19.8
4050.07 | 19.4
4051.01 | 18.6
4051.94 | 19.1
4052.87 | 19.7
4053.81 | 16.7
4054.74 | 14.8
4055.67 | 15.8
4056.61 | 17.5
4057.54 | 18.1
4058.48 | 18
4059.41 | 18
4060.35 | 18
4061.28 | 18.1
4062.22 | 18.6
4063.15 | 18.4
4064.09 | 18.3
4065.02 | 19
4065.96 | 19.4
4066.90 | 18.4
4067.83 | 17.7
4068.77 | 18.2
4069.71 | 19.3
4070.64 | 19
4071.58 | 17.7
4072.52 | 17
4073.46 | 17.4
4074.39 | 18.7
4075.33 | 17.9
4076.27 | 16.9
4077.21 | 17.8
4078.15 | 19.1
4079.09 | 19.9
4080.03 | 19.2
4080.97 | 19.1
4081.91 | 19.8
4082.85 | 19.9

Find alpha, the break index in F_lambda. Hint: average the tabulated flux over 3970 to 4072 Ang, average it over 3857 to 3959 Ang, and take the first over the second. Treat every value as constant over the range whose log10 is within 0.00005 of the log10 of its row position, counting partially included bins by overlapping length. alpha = 1.62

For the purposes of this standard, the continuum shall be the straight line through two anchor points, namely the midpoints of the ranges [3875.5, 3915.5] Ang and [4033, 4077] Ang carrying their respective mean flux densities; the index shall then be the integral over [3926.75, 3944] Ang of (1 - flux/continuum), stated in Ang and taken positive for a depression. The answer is 7.1 Ang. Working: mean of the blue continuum 12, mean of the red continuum 18.2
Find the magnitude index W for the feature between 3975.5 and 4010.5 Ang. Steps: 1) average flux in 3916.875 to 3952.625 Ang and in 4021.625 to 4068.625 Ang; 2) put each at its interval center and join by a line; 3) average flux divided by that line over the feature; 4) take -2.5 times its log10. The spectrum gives -0.22 mag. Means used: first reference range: 10.4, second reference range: 18.6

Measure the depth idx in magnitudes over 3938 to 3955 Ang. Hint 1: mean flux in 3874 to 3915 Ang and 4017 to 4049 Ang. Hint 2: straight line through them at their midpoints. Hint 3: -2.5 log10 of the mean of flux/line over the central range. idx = 0.246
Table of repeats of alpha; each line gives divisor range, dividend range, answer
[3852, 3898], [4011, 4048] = 1.86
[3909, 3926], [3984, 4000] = 1.40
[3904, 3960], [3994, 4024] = 1.72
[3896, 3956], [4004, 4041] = 1.69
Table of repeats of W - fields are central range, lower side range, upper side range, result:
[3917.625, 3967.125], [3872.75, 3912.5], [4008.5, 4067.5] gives 0.31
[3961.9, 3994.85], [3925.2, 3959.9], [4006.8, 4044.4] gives 0.09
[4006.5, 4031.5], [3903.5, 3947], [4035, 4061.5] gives -0.21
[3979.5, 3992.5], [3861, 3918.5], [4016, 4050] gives -0.05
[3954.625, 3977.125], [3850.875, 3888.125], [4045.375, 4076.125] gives 0.38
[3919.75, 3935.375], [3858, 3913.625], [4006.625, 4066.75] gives 0.42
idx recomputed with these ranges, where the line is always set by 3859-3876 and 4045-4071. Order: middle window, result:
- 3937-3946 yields 0.319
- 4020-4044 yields -0.116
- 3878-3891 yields 0.089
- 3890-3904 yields -0.088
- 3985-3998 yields -0.191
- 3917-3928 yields 0.060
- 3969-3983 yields 0.257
